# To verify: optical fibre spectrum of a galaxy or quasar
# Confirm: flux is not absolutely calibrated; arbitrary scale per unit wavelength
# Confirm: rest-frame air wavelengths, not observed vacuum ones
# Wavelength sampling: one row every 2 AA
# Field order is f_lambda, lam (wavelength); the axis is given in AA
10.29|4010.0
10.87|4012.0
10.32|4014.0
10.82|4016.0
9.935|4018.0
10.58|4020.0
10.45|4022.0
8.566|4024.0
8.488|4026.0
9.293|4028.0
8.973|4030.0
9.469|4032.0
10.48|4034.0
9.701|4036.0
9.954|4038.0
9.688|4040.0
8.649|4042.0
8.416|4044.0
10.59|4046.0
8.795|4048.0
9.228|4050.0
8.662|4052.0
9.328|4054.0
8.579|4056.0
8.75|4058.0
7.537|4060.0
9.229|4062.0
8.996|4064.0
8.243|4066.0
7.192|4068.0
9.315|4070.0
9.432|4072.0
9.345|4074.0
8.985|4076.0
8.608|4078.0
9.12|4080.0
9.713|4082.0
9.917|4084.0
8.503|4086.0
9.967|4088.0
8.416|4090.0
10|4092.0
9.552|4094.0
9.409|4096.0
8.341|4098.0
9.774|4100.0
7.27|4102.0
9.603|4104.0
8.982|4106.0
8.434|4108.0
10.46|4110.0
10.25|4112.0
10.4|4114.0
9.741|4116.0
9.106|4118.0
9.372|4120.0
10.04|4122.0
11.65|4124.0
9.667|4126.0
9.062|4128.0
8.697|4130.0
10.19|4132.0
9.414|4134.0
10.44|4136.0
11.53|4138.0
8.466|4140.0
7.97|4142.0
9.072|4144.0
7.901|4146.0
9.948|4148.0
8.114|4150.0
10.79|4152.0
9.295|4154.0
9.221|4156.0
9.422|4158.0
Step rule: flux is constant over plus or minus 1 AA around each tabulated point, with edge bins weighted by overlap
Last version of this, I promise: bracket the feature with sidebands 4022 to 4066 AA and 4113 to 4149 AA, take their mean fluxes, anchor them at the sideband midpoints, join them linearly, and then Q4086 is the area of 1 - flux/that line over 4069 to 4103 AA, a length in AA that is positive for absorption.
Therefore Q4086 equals 0.7 AA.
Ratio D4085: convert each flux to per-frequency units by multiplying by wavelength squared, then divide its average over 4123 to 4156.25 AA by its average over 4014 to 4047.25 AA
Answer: 1.04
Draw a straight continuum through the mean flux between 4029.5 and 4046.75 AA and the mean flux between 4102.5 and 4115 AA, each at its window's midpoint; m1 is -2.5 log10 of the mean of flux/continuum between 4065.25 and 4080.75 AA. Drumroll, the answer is 0.09 mag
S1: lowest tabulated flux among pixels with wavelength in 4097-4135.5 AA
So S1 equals 7.27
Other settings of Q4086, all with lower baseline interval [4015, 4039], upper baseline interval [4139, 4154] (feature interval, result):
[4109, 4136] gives -2.3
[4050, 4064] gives 1.1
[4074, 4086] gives 0.2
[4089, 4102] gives 0.2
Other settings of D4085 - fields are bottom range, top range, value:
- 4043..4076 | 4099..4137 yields 1.12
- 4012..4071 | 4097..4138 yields 1.07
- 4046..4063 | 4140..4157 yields 1.06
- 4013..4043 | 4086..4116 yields 1.00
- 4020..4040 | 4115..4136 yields 1.07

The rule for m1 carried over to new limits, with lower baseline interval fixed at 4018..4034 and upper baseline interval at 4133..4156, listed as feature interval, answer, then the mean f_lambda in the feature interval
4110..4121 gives -0.050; 9.84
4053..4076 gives 0.086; 8.73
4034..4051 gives 0.005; 9.44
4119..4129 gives -0.065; 9.96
